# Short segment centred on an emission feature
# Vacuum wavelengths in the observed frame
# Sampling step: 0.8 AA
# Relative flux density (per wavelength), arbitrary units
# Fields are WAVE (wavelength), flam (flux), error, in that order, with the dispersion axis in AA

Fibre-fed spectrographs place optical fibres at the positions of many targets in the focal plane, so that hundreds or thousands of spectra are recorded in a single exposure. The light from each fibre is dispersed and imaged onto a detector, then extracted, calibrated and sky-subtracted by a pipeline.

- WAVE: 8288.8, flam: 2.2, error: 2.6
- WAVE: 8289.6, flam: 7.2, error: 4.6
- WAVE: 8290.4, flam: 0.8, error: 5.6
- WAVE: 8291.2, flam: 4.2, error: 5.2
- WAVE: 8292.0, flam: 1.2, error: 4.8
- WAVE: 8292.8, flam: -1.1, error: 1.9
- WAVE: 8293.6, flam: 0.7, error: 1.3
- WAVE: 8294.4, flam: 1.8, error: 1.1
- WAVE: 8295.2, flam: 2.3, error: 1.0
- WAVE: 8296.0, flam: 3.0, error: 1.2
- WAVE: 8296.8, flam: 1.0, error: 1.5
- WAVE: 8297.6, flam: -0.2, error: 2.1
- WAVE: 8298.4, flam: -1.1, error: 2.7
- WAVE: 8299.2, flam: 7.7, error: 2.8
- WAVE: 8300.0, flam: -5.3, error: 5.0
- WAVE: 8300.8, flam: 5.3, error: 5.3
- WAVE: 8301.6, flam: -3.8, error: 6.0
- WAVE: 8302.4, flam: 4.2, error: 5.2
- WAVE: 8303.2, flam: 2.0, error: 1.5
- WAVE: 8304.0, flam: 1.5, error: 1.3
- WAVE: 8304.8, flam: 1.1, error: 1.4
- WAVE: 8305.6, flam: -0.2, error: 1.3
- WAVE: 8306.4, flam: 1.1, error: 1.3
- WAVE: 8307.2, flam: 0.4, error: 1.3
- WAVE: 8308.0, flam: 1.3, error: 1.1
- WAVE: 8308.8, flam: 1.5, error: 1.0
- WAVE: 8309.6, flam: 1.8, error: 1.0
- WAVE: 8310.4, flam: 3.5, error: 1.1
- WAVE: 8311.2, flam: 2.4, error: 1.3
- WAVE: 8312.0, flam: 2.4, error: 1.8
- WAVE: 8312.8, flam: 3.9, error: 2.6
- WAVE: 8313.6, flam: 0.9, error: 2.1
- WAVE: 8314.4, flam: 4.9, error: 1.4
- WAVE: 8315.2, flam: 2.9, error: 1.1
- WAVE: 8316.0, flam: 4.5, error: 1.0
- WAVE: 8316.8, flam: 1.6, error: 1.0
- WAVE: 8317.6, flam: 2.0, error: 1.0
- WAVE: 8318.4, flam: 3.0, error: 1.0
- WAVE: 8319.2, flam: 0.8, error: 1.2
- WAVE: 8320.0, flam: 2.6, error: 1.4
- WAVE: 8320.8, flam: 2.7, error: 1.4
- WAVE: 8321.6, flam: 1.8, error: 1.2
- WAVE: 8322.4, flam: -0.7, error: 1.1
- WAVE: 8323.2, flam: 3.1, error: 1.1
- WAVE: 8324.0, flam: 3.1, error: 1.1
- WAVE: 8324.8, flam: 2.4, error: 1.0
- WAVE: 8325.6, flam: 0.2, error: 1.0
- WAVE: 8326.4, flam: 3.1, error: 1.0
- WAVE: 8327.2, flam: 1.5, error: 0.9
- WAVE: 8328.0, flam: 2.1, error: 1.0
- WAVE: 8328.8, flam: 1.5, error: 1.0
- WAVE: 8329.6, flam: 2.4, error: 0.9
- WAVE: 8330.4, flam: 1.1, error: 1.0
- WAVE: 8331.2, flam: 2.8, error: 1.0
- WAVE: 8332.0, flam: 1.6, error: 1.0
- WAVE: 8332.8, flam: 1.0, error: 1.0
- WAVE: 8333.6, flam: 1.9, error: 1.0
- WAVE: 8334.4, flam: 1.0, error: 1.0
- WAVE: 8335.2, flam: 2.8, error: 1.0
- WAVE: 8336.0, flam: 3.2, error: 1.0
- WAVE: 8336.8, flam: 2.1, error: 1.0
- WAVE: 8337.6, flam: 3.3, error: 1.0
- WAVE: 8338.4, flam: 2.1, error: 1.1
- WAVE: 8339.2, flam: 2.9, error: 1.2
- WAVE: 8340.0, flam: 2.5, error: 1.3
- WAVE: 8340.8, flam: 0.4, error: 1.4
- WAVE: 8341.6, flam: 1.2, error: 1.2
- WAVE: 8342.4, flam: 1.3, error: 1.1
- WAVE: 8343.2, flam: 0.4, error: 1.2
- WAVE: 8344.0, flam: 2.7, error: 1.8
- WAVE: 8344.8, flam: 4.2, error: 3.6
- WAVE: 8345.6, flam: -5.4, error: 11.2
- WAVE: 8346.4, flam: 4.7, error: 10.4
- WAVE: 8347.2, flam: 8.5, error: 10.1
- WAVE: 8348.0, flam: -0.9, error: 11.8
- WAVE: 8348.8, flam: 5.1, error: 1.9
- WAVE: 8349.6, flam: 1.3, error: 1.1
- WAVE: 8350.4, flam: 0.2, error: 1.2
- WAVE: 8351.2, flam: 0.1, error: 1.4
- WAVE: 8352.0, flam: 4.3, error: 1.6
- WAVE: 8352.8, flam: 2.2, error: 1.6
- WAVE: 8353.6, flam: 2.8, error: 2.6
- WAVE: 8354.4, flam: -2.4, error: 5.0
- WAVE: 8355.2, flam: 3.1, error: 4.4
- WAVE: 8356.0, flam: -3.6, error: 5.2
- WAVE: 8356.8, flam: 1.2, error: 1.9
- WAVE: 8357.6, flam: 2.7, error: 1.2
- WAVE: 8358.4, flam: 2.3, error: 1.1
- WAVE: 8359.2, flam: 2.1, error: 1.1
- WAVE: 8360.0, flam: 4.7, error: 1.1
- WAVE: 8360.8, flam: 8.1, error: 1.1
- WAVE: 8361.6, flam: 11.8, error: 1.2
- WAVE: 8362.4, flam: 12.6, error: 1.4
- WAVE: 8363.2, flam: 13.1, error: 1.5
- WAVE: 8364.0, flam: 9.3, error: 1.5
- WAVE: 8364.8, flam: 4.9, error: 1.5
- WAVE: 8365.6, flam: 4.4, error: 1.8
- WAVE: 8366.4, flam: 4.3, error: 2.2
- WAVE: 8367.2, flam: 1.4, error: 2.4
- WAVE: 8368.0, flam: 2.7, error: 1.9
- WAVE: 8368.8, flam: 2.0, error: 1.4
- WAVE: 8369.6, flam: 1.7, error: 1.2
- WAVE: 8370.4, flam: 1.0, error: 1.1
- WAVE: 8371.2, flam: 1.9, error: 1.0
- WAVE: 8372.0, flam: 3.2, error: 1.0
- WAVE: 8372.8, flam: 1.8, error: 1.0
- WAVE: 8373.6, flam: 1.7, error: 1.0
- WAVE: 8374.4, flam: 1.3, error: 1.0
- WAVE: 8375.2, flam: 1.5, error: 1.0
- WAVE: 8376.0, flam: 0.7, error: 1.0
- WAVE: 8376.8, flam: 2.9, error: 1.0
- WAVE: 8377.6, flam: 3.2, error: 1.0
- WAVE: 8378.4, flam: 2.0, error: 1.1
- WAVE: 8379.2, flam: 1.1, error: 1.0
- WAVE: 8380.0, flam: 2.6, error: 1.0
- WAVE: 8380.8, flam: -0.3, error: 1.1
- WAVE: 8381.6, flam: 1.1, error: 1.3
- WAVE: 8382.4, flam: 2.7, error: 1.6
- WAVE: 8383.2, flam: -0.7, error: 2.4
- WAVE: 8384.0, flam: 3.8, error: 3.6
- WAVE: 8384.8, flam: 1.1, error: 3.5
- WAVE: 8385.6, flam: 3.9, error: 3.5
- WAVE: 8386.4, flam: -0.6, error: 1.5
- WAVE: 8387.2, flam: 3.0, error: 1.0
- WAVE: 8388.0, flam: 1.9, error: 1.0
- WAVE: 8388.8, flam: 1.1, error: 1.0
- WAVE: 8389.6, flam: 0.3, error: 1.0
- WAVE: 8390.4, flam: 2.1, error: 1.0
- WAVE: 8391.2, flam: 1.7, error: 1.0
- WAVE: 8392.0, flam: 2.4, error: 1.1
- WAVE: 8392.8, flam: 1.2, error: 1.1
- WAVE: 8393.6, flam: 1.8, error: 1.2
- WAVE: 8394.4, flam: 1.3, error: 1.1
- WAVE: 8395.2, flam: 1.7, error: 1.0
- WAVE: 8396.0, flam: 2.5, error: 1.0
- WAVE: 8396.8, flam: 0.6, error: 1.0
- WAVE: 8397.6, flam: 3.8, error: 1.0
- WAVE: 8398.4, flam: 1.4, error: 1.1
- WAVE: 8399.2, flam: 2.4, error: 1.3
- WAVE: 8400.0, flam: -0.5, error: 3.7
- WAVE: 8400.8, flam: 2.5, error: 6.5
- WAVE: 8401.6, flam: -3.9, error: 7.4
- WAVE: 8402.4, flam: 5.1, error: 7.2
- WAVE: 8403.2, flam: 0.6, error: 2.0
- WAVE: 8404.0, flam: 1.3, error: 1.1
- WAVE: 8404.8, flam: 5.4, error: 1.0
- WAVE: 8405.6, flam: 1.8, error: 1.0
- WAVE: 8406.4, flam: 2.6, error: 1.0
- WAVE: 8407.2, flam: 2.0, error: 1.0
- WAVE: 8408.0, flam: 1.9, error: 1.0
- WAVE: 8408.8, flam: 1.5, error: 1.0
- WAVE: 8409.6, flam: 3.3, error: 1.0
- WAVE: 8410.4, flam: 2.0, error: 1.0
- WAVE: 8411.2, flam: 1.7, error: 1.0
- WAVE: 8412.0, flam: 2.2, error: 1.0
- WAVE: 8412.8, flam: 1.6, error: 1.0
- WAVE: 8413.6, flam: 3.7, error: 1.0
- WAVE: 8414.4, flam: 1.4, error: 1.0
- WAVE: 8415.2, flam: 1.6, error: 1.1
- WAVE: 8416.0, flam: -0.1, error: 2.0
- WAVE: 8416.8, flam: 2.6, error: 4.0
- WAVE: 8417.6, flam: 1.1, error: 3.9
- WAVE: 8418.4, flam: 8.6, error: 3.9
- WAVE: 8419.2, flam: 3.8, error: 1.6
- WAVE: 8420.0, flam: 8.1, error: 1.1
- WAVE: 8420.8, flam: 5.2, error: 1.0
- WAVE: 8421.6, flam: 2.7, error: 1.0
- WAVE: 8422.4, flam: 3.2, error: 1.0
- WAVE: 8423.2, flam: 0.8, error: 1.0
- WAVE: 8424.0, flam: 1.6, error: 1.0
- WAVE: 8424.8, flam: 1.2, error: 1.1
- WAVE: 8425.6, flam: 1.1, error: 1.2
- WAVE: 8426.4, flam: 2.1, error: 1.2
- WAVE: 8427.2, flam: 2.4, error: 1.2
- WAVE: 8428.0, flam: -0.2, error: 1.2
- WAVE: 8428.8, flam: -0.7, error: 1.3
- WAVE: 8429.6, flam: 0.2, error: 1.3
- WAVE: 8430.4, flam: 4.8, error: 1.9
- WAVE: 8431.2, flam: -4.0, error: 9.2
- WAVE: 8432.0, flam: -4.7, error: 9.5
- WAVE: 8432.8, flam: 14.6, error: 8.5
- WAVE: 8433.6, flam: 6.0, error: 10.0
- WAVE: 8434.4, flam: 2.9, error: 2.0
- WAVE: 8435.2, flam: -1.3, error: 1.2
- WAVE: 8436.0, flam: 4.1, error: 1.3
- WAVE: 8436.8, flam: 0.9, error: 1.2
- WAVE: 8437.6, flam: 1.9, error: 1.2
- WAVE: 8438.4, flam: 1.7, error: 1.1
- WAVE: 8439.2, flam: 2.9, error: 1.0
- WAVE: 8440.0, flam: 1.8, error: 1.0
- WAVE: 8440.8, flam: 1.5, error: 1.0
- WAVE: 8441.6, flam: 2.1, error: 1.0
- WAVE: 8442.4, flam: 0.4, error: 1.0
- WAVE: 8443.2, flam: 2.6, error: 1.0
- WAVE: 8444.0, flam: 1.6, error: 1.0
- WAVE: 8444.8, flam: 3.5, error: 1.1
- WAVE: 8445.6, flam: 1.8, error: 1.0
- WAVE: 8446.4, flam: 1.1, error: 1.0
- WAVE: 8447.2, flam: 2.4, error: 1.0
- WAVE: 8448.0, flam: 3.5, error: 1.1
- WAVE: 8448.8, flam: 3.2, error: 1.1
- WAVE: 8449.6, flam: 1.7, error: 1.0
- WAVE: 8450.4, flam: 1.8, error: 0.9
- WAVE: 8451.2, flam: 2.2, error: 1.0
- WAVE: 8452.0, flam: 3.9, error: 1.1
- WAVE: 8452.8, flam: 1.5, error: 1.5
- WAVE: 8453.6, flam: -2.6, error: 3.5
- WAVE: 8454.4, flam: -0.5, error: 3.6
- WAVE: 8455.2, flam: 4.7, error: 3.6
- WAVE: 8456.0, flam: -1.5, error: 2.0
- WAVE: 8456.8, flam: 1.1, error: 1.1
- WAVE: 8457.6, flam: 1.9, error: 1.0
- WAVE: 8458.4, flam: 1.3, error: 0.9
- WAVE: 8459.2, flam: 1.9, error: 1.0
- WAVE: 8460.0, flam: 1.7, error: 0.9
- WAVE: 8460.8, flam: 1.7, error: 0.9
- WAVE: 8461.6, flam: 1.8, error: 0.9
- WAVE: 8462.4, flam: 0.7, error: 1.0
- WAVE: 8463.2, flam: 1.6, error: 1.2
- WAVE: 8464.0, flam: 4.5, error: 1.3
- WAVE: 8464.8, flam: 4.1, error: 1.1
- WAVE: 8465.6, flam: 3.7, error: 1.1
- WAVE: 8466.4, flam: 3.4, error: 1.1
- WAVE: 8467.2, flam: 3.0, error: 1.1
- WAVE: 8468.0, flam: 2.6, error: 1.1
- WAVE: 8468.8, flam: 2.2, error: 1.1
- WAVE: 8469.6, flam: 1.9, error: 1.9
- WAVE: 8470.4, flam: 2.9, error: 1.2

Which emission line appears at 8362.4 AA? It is H-gamma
